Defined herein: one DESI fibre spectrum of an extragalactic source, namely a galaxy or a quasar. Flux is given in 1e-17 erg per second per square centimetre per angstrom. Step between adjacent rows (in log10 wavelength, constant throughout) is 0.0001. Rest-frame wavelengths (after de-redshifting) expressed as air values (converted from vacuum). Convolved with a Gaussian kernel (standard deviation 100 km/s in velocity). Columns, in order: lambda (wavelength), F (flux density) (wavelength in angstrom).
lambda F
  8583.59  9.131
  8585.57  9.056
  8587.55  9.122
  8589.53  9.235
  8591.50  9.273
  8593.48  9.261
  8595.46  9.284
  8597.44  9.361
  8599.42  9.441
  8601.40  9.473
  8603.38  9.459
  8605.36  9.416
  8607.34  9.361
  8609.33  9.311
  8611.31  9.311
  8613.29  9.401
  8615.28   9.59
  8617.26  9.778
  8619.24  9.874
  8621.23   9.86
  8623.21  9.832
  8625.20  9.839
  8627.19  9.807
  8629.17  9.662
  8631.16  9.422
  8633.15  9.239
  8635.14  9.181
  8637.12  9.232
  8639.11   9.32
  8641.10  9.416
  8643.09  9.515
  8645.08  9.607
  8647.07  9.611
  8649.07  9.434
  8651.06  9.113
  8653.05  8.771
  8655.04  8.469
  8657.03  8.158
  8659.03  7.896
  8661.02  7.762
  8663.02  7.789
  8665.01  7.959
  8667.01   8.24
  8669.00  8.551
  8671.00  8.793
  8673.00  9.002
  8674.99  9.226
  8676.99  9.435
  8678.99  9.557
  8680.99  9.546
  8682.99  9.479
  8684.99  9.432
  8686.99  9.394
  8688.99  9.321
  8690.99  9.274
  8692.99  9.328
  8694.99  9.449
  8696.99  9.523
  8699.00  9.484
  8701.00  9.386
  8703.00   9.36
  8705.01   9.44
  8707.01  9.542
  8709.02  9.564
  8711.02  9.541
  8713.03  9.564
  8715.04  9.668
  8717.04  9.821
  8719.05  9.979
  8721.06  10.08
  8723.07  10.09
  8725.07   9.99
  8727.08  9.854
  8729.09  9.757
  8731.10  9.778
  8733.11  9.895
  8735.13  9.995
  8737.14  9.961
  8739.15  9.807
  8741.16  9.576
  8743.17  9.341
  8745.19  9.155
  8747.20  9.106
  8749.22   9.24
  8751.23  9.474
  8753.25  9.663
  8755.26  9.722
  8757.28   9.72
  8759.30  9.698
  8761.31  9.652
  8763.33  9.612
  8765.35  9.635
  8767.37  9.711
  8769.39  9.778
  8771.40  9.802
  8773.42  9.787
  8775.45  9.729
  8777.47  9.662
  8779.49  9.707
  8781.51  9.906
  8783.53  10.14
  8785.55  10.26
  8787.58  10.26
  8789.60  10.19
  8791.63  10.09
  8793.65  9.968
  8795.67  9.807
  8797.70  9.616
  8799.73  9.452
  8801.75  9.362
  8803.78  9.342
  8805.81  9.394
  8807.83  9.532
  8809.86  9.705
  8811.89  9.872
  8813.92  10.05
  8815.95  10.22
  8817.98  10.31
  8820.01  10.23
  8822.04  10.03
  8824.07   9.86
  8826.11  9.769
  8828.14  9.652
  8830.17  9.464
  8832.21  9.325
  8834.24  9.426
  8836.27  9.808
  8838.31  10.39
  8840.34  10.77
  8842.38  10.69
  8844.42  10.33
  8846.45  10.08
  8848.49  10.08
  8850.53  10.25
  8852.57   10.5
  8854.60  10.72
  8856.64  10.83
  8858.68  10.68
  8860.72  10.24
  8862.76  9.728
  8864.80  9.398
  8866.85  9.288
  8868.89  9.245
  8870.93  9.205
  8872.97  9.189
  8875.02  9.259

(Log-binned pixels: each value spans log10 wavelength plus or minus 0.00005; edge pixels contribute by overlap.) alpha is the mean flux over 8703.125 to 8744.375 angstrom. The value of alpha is 9.75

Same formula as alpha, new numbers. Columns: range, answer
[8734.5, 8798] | 9.74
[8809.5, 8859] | 10.1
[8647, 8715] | 9.07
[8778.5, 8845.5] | 9.91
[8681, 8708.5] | 9.42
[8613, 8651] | 9.55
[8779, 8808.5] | 9.81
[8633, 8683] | 8.92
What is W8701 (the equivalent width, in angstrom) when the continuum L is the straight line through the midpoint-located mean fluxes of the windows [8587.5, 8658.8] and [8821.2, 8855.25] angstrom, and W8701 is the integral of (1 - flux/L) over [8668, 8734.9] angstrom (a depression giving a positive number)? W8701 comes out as 0.65 angstrom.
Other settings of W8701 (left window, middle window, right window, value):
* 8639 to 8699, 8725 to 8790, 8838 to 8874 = -1.5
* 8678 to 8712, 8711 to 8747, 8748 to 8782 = -0.8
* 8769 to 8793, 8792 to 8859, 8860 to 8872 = -1.9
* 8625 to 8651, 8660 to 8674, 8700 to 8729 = 1.8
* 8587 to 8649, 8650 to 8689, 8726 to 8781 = 3.1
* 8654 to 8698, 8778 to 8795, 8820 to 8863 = -0.6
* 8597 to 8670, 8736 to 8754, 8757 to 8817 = 0.3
